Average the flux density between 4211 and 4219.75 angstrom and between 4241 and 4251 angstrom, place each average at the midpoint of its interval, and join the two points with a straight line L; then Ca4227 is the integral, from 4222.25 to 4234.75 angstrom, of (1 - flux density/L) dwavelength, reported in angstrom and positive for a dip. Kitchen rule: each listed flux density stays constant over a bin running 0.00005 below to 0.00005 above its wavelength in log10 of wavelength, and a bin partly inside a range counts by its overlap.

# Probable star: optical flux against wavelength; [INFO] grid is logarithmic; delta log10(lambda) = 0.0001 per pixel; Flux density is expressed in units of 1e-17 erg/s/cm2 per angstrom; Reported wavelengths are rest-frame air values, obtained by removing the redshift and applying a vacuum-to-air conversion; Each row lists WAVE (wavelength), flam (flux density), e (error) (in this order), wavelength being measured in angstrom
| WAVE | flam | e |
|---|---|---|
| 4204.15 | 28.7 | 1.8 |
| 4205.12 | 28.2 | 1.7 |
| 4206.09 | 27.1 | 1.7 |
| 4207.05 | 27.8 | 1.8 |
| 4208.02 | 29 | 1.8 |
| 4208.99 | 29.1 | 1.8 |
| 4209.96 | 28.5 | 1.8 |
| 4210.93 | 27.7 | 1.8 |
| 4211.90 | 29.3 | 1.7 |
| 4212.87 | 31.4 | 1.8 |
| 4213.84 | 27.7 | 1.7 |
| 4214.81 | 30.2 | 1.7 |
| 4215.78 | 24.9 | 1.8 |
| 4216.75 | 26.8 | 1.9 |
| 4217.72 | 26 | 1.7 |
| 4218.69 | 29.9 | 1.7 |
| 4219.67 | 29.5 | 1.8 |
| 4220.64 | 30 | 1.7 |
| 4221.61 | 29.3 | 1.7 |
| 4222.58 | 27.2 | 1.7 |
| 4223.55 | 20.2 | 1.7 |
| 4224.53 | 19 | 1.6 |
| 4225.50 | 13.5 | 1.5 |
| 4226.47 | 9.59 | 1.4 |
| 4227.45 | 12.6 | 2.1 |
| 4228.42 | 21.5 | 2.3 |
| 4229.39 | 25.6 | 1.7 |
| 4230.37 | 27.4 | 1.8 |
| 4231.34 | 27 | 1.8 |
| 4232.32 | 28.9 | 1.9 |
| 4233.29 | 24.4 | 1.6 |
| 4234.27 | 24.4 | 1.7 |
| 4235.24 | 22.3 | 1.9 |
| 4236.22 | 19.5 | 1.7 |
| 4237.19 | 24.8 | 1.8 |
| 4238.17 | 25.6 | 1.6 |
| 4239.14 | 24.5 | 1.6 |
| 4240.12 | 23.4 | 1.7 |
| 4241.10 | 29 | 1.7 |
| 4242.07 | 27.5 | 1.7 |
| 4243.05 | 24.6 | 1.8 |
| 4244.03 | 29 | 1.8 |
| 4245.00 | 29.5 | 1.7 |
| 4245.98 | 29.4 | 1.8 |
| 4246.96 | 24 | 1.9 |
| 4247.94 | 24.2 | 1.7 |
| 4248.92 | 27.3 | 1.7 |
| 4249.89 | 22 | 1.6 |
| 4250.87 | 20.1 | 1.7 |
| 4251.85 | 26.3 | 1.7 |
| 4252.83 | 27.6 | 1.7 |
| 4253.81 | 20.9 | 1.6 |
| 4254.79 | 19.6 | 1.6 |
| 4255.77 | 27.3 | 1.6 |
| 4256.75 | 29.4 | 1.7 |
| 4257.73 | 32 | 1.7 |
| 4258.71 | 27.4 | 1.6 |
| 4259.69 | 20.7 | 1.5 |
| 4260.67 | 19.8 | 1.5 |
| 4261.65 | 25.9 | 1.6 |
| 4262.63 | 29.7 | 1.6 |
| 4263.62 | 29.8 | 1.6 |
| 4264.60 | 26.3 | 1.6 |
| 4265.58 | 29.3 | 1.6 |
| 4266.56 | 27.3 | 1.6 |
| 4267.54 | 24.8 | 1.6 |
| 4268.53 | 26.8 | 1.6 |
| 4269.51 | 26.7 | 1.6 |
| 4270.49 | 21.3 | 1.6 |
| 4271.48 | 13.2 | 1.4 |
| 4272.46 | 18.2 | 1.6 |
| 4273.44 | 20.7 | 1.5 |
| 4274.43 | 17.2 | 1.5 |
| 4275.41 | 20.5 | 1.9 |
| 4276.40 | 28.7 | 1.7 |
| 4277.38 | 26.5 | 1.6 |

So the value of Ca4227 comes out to 2.6 angstrom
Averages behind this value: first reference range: 28.3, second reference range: 26.2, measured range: 21.6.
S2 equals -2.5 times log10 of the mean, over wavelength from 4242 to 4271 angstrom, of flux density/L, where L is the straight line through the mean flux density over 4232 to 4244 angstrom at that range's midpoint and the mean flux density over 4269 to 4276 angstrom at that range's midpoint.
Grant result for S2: -0.17 mag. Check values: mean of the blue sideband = 25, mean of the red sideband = 19.8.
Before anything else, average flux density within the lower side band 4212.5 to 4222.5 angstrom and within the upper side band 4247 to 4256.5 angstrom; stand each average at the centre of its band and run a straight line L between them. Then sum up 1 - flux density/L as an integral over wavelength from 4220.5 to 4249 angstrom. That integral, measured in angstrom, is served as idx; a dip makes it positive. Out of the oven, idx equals 2.3 angstrom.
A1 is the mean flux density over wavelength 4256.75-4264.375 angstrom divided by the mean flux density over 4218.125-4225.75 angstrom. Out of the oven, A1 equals 1.1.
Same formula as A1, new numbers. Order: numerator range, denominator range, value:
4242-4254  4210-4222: 0.90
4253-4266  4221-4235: 1.17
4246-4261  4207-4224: 0.88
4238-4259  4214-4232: 1.08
